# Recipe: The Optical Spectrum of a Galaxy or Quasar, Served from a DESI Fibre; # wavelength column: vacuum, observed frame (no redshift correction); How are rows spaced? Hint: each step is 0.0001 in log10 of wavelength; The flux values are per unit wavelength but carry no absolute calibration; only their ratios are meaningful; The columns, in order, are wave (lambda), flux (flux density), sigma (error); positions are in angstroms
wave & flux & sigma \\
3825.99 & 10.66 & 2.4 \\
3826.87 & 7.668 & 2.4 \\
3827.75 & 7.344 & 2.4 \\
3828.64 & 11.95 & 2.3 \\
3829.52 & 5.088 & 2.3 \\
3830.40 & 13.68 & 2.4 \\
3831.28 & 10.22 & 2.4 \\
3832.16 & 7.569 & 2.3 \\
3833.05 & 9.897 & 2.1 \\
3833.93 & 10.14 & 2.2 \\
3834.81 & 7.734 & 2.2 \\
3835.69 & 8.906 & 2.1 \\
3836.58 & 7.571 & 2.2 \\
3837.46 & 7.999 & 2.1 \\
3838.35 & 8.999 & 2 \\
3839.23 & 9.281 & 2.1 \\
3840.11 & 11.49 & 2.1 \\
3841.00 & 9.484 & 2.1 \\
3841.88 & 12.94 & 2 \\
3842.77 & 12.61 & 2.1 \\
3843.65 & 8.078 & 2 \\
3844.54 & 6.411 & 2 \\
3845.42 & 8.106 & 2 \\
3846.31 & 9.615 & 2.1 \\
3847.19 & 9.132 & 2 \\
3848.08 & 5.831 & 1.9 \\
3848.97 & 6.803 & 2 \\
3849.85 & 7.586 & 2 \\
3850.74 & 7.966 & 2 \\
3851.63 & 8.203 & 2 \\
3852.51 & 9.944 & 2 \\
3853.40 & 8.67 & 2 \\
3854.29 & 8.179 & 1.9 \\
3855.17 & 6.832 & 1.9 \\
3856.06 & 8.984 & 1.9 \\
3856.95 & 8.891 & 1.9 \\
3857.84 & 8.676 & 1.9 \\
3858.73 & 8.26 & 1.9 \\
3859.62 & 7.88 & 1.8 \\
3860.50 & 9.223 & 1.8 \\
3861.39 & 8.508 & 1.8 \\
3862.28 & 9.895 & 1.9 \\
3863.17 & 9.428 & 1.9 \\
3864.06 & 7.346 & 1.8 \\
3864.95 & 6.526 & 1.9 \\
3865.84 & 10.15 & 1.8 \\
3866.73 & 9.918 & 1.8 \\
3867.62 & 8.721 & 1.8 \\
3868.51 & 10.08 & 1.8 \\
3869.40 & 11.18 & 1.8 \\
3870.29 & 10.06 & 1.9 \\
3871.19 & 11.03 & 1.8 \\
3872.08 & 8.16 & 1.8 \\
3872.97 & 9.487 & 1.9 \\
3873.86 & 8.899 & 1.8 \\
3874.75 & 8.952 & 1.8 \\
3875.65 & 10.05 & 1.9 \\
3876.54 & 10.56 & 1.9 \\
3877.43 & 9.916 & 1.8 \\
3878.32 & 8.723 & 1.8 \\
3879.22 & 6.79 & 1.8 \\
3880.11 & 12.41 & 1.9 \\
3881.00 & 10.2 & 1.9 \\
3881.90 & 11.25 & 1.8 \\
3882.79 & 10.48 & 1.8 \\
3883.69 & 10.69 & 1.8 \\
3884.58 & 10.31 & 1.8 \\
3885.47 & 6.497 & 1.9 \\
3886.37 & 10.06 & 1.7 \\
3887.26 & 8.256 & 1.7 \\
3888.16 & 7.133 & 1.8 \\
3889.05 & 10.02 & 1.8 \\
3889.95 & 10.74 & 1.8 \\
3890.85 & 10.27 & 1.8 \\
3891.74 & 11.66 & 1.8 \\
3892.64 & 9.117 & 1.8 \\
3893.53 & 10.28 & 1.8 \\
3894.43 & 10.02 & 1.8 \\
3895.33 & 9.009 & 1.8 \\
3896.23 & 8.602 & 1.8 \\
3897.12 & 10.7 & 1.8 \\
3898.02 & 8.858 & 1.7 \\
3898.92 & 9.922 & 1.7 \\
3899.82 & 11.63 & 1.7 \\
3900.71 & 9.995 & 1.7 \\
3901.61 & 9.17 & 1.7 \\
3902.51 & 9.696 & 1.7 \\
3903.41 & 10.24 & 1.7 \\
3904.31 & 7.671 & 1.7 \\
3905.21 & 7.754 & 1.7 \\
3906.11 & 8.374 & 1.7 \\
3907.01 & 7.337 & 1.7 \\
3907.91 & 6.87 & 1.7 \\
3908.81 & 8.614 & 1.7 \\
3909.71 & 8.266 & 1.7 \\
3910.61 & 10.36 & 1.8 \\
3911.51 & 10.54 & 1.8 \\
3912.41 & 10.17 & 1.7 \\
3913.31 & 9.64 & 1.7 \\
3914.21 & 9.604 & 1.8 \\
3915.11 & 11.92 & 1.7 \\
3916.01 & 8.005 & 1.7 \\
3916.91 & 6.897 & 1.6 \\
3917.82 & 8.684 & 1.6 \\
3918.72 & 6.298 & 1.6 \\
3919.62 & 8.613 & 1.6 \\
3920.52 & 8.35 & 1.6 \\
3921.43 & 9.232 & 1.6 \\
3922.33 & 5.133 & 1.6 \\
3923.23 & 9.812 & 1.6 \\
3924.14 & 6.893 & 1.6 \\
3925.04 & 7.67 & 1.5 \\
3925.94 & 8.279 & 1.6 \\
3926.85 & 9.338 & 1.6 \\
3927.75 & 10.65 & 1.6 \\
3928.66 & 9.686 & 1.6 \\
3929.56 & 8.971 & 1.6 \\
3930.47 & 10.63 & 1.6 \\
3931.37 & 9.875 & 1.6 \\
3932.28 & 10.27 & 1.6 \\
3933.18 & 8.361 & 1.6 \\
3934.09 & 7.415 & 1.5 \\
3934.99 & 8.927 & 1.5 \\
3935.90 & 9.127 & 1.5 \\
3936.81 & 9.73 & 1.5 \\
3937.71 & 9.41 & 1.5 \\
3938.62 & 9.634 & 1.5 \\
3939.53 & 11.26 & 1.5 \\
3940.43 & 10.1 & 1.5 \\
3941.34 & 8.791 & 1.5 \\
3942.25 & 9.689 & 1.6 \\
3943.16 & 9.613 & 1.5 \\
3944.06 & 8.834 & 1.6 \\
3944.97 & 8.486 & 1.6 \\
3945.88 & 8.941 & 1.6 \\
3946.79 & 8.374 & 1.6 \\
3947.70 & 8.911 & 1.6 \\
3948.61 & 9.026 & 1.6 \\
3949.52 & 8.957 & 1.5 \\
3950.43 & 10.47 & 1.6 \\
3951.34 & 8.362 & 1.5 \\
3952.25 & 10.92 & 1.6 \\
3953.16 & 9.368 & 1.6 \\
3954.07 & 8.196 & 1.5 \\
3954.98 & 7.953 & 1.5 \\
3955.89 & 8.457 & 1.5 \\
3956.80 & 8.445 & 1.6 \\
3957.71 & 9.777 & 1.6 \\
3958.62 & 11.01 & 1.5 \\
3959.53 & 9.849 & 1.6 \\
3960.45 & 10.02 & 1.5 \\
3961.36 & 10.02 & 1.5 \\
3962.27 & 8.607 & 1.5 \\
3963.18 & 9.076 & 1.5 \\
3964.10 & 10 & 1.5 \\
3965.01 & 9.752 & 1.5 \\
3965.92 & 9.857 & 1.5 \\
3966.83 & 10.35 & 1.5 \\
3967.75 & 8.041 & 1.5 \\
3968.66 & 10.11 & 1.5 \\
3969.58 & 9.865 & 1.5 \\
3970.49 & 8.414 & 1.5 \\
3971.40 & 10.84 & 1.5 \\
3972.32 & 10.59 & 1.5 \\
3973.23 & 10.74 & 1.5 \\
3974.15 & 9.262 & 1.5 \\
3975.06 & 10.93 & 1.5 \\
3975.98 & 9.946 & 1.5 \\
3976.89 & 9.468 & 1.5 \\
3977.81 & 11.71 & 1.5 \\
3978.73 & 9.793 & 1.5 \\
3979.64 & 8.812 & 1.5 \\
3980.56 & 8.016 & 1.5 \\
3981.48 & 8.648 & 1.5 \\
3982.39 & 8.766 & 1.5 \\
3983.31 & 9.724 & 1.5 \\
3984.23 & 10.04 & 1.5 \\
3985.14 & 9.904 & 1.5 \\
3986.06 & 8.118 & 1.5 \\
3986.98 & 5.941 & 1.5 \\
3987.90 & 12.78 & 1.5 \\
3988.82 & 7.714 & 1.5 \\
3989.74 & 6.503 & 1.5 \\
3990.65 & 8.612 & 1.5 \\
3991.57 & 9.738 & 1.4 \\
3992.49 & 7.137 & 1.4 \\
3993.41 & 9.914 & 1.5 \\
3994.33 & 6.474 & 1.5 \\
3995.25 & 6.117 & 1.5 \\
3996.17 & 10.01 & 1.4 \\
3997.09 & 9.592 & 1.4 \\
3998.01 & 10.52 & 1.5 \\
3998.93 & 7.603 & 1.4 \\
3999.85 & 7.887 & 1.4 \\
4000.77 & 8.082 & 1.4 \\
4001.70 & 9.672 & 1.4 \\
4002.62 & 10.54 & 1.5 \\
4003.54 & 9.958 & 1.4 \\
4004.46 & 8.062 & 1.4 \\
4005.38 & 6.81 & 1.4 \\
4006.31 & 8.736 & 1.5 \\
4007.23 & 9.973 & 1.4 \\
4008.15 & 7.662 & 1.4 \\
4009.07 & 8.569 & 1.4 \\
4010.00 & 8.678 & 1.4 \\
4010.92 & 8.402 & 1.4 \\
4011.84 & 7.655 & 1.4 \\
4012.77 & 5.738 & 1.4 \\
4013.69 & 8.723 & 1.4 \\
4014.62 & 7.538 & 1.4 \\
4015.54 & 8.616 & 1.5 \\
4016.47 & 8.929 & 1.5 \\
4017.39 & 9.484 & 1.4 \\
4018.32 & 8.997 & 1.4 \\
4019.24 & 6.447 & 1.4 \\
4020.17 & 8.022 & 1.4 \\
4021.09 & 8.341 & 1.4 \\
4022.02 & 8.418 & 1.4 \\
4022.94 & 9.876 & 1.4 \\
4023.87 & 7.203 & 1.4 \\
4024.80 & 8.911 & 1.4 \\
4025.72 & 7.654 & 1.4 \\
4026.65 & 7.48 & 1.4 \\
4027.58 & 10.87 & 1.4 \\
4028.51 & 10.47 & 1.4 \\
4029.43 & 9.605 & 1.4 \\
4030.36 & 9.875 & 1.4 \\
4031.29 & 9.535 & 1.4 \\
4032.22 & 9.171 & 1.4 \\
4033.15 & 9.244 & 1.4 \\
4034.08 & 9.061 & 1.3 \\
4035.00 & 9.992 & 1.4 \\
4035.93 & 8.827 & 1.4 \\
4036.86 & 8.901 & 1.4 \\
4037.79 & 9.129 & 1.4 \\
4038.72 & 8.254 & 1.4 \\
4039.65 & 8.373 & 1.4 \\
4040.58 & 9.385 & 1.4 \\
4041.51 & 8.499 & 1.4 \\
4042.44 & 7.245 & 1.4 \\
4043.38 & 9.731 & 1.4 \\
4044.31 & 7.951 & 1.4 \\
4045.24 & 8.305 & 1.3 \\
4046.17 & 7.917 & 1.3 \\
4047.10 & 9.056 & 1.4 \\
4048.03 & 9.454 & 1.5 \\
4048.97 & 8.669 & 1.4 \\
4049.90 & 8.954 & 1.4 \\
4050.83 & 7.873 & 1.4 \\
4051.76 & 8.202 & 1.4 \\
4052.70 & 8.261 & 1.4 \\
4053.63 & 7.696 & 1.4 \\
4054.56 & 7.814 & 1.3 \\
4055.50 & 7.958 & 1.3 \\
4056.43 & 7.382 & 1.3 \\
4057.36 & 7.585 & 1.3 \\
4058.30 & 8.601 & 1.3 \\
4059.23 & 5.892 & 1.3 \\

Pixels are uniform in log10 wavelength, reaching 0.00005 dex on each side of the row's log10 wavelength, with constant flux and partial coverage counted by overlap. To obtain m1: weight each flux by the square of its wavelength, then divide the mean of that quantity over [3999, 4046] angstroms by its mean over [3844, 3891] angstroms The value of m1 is 1.04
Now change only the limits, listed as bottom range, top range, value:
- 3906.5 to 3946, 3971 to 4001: 1.04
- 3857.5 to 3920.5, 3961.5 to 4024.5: 1.01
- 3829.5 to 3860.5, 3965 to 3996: 1.11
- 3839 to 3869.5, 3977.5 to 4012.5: 1.06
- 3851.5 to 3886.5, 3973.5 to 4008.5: 1.03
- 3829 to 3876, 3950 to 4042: 1.08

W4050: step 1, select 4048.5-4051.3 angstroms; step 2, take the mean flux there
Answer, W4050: 8.51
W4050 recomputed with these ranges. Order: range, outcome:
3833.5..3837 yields 8.59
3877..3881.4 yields 9.61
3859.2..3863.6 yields 9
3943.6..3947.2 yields 8.67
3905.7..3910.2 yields 7.91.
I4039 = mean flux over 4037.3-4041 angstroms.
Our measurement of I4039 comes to 8.78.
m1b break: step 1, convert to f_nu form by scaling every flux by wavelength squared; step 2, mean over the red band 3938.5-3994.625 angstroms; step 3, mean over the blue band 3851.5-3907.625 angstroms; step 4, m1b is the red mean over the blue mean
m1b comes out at 1.0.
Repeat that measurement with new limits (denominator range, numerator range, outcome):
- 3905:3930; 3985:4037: 1.05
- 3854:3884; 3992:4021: 0.97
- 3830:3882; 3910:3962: 1.04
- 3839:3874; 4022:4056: 1.07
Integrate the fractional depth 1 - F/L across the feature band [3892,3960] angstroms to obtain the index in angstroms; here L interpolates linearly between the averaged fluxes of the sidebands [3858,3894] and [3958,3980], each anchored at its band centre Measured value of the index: 4.0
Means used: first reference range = 9.47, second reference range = 9.88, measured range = 9.13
